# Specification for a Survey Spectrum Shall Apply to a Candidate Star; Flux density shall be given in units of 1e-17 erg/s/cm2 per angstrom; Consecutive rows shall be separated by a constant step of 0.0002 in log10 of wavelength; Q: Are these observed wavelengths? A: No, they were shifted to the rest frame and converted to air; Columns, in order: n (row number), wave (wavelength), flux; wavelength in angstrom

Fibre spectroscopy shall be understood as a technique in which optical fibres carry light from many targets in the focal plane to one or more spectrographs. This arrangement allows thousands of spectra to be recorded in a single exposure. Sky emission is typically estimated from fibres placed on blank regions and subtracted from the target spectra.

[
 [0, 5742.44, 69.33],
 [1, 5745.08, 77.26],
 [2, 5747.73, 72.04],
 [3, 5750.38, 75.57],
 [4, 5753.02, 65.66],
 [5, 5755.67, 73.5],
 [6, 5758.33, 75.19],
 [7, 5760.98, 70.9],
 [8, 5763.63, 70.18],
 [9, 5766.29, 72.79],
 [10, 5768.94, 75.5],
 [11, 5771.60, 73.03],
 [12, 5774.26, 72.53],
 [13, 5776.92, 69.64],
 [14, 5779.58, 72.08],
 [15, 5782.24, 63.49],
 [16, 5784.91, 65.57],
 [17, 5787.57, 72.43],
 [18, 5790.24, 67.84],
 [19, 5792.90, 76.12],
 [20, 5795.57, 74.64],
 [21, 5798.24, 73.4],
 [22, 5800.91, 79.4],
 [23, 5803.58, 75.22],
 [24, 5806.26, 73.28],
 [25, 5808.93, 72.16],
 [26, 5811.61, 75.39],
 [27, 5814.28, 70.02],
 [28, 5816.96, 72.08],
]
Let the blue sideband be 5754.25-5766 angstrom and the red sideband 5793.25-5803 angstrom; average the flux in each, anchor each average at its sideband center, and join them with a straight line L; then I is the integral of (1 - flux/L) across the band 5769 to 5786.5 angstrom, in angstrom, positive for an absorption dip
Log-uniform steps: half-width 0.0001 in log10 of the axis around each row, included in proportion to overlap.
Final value 1.0 angstrom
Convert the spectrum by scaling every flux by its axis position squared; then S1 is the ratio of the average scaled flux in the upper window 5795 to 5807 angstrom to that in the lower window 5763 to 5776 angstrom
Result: 1.0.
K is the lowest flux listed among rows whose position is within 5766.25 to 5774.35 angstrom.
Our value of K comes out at 72.53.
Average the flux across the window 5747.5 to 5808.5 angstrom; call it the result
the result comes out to 72.2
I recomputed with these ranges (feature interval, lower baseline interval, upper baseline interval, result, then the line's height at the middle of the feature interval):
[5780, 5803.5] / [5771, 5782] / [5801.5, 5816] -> 0.1 angstrom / 72.1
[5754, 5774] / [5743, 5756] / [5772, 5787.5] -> -0.5 angstrom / 71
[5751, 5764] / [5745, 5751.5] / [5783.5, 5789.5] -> 0.3 angstrom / 73.1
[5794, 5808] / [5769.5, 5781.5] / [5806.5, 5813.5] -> -0.4 angstrom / 73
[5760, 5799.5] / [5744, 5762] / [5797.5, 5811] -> 1.3 angstrom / 73.8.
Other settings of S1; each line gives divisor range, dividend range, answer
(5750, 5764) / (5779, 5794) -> 0.98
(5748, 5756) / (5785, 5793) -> 1.00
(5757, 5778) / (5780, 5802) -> 1.00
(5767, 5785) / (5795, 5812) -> 1.07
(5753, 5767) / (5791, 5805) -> 1.06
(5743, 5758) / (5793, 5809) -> 1.05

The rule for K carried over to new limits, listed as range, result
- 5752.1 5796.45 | 63.49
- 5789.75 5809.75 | 67.84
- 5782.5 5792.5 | 65.57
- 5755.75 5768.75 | 70.18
